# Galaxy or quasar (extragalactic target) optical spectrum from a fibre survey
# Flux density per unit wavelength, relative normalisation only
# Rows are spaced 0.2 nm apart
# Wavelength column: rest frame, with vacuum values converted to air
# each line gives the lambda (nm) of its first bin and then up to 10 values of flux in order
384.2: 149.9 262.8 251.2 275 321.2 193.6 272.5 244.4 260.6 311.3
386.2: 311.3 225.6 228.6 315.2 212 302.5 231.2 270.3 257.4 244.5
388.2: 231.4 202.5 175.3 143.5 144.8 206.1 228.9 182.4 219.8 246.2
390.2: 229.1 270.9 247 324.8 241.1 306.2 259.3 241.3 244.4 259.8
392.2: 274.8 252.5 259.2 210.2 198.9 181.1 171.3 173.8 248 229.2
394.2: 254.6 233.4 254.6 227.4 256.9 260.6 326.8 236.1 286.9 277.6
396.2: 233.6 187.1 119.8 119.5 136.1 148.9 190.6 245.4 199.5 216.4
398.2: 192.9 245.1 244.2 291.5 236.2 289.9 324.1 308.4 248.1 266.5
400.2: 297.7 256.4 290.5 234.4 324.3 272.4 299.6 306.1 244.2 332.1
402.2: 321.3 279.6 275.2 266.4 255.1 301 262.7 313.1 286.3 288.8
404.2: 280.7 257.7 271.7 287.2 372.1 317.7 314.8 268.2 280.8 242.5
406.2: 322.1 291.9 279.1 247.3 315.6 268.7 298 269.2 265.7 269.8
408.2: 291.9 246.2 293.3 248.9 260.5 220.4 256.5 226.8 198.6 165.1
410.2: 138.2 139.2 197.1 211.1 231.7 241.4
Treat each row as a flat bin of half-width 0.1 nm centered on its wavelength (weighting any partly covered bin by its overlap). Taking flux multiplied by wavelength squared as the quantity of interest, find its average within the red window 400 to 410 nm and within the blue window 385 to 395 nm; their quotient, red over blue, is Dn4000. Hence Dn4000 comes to 1.3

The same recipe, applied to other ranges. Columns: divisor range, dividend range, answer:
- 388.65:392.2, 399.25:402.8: 1.28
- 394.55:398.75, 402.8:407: 1.36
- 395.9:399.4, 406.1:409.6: 1.34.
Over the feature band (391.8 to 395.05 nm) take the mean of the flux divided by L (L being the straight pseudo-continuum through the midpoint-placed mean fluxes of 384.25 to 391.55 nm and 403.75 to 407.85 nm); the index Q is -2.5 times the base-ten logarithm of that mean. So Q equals 0.12 mag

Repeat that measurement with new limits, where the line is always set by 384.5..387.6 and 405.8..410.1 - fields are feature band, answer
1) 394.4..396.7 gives 0.09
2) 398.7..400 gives -0.08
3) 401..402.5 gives -0.13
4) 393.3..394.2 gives 0.24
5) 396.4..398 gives 0.47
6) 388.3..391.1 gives 0.20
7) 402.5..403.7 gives -0.07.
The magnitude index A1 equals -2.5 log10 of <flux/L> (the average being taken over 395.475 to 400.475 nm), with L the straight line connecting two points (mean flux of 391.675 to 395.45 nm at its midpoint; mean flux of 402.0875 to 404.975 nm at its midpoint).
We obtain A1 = 0.12 mag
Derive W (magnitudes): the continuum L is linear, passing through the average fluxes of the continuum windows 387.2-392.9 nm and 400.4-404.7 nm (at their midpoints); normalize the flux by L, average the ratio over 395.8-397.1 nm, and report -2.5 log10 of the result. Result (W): 0.36 mag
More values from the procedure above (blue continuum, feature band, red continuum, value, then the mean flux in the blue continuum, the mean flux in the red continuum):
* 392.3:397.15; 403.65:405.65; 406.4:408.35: -0.11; 222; 278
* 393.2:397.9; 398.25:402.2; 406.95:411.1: -0.24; 217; 238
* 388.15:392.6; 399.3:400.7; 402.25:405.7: -0.05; 234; 289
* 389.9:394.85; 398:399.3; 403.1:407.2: 0.08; 242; 290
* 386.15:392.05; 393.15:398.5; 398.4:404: 0.21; 239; 282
